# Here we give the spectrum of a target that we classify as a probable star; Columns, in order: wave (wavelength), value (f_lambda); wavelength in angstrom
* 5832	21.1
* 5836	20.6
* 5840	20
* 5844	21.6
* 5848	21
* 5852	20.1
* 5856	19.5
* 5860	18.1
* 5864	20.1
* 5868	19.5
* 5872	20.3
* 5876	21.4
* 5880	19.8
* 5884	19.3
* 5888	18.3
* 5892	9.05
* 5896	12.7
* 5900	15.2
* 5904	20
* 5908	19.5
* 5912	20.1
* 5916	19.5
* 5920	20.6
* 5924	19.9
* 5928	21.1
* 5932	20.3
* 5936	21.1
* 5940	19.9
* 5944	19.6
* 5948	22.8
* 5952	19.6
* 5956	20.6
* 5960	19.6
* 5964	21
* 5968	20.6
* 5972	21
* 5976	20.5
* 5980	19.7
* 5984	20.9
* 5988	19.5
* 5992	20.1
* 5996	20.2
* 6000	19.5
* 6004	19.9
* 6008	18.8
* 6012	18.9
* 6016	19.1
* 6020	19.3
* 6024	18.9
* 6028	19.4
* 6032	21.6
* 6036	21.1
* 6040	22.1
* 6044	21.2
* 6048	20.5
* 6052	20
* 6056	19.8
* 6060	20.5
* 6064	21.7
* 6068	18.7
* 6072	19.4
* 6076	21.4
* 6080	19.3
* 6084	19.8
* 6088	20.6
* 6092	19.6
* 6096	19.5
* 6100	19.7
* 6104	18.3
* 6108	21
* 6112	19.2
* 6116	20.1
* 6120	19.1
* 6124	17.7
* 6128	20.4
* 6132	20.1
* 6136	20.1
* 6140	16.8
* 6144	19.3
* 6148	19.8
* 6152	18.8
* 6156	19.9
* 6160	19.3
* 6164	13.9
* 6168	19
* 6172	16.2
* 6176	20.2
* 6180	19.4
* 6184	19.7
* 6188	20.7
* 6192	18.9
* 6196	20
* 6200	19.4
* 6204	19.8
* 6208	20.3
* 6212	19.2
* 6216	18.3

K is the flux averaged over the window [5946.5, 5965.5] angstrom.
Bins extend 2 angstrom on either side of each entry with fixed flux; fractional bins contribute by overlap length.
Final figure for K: 20.7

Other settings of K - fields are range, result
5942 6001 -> 20.4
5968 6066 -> 20.2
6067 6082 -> 19.8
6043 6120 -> 20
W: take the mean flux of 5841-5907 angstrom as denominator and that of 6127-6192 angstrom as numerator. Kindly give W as 1.02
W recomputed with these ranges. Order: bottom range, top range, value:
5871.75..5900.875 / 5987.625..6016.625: 1.16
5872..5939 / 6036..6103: 1.08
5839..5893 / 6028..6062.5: 1.08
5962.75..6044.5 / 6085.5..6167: 0.95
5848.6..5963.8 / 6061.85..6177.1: 1.00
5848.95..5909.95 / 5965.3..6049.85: 1.10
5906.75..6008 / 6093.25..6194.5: 0.94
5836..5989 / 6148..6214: 0.97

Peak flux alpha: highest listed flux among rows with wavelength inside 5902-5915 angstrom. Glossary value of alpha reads 20.1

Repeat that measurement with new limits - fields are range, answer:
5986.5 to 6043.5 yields 22.1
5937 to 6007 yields 22.8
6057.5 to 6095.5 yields 21.7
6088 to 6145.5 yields 21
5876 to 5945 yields 21.4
